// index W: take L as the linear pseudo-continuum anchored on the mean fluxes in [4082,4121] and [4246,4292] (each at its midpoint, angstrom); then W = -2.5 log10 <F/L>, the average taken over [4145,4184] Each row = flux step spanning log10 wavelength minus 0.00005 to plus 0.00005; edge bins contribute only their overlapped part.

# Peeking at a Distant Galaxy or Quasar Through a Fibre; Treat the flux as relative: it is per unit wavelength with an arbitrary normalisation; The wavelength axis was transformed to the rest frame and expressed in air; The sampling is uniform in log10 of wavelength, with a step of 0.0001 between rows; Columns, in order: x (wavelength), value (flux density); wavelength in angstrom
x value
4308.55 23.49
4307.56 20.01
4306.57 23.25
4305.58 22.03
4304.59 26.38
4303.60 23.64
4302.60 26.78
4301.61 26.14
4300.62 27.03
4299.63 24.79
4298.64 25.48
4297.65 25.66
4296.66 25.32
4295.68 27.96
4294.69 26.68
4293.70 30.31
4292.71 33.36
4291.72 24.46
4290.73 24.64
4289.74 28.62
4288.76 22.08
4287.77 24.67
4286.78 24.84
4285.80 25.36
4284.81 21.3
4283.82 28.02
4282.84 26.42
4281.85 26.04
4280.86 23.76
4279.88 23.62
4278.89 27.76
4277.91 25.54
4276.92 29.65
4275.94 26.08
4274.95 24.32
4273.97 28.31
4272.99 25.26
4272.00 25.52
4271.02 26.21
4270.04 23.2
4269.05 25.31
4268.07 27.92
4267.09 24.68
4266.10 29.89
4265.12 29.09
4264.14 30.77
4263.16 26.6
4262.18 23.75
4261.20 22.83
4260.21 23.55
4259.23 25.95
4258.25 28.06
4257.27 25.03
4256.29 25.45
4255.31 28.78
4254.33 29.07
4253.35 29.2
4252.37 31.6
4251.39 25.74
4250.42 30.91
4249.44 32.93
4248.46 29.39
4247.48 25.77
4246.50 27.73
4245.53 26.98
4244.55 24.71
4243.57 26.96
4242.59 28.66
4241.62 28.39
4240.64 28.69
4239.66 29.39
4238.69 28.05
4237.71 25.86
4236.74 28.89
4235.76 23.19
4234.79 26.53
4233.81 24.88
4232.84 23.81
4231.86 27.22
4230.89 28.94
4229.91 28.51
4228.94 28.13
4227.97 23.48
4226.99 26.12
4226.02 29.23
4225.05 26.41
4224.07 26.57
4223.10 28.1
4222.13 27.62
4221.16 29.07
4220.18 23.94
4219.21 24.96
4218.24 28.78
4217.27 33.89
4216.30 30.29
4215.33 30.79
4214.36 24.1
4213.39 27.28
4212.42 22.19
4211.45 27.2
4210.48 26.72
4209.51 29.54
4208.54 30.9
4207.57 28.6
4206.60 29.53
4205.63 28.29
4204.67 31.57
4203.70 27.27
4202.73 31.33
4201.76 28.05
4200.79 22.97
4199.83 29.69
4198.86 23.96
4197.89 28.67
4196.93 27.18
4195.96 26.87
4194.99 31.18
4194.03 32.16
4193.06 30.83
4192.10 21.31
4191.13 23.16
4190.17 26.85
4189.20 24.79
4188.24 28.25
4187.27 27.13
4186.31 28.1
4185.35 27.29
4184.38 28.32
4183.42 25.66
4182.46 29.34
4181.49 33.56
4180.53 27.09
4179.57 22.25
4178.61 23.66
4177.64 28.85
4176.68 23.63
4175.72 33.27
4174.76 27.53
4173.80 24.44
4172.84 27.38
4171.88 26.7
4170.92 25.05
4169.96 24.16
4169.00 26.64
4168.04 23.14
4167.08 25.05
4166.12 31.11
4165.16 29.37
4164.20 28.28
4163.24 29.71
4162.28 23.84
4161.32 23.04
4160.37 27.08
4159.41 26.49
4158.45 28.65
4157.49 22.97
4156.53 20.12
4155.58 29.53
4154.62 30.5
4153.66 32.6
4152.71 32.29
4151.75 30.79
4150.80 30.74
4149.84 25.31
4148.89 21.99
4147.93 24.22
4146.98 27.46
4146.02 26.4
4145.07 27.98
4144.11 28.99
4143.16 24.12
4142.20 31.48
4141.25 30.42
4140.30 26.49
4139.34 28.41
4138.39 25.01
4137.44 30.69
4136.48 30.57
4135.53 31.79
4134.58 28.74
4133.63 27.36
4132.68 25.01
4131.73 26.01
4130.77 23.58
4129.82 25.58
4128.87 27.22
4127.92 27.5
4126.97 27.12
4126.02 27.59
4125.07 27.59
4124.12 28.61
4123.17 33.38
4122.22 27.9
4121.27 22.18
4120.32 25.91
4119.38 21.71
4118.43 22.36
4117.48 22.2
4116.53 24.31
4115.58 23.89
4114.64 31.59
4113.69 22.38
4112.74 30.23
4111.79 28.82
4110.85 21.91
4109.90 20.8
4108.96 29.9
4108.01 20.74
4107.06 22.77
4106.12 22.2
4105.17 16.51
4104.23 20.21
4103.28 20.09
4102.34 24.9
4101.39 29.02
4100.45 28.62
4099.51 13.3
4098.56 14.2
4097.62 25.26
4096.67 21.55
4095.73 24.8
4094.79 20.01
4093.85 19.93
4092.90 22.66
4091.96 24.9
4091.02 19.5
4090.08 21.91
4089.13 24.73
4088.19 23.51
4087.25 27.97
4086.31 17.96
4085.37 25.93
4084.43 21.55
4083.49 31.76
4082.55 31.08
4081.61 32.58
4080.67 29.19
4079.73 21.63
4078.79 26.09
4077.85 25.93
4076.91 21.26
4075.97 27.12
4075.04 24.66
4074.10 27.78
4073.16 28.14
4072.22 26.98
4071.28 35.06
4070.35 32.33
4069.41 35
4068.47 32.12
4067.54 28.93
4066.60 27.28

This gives -0.10 mag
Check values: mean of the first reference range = 23.5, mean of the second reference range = 26.5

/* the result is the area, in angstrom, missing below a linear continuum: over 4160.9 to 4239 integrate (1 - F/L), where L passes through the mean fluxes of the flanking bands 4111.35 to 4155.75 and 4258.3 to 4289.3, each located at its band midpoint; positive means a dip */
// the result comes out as -1.9 angstrom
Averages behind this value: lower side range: 27.4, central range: 27.3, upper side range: 25.8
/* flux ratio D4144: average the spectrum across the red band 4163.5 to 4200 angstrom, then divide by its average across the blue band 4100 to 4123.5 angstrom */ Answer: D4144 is 1.11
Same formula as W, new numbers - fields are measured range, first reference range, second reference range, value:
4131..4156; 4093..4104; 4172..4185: -0.13 mag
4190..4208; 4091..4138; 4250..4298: -0.09 mag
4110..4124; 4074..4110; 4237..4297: -0.06 mag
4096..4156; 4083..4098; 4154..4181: -0.05 mag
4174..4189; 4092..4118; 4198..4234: -0.05 mag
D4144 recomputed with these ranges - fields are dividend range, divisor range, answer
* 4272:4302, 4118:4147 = 0.96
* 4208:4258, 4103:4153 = 1.05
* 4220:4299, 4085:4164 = 1.05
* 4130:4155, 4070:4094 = 1.08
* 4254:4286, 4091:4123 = 1.12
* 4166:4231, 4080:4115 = 1.15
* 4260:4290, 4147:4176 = 0.96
